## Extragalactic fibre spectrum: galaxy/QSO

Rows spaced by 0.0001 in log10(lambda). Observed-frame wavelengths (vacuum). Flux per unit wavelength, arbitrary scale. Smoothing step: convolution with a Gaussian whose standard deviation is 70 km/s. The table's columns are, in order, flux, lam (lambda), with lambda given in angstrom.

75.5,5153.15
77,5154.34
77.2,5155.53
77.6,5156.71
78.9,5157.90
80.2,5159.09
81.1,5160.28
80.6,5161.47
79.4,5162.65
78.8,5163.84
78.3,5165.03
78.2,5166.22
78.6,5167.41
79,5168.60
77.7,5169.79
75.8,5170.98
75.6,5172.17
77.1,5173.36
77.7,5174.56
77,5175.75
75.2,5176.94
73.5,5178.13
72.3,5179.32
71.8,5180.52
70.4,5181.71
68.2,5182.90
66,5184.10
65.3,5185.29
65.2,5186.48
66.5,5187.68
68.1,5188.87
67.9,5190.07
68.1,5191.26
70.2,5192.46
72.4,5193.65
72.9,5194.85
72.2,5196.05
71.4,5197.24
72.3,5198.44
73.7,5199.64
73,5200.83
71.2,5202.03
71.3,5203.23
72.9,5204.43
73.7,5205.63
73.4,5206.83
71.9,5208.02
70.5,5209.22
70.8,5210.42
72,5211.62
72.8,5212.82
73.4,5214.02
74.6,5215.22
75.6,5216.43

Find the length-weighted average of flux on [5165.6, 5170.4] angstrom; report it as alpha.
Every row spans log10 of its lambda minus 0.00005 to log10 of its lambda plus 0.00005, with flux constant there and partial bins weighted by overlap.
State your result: 78.4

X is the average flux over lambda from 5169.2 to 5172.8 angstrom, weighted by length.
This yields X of 76.4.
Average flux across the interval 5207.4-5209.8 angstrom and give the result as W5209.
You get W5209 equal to 71.5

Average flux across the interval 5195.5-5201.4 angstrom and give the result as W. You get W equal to 72.6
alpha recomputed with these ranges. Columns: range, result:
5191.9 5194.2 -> 71.5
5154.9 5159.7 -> 78.4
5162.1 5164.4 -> 79.1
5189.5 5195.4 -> 70.3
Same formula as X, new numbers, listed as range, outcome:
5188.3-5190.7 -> 68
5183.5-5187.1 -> 65.5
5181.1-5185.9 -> 67.6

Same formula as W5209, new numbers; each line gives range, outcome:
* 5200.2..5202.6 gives 72.3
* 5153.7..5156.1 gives 76.9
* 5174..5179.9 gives 75.2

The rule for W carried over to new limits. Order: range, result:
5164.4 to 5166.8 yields 78.2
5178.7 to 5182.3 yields 71.5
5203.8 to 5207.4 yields 73.2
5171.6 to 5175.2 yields 76.7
